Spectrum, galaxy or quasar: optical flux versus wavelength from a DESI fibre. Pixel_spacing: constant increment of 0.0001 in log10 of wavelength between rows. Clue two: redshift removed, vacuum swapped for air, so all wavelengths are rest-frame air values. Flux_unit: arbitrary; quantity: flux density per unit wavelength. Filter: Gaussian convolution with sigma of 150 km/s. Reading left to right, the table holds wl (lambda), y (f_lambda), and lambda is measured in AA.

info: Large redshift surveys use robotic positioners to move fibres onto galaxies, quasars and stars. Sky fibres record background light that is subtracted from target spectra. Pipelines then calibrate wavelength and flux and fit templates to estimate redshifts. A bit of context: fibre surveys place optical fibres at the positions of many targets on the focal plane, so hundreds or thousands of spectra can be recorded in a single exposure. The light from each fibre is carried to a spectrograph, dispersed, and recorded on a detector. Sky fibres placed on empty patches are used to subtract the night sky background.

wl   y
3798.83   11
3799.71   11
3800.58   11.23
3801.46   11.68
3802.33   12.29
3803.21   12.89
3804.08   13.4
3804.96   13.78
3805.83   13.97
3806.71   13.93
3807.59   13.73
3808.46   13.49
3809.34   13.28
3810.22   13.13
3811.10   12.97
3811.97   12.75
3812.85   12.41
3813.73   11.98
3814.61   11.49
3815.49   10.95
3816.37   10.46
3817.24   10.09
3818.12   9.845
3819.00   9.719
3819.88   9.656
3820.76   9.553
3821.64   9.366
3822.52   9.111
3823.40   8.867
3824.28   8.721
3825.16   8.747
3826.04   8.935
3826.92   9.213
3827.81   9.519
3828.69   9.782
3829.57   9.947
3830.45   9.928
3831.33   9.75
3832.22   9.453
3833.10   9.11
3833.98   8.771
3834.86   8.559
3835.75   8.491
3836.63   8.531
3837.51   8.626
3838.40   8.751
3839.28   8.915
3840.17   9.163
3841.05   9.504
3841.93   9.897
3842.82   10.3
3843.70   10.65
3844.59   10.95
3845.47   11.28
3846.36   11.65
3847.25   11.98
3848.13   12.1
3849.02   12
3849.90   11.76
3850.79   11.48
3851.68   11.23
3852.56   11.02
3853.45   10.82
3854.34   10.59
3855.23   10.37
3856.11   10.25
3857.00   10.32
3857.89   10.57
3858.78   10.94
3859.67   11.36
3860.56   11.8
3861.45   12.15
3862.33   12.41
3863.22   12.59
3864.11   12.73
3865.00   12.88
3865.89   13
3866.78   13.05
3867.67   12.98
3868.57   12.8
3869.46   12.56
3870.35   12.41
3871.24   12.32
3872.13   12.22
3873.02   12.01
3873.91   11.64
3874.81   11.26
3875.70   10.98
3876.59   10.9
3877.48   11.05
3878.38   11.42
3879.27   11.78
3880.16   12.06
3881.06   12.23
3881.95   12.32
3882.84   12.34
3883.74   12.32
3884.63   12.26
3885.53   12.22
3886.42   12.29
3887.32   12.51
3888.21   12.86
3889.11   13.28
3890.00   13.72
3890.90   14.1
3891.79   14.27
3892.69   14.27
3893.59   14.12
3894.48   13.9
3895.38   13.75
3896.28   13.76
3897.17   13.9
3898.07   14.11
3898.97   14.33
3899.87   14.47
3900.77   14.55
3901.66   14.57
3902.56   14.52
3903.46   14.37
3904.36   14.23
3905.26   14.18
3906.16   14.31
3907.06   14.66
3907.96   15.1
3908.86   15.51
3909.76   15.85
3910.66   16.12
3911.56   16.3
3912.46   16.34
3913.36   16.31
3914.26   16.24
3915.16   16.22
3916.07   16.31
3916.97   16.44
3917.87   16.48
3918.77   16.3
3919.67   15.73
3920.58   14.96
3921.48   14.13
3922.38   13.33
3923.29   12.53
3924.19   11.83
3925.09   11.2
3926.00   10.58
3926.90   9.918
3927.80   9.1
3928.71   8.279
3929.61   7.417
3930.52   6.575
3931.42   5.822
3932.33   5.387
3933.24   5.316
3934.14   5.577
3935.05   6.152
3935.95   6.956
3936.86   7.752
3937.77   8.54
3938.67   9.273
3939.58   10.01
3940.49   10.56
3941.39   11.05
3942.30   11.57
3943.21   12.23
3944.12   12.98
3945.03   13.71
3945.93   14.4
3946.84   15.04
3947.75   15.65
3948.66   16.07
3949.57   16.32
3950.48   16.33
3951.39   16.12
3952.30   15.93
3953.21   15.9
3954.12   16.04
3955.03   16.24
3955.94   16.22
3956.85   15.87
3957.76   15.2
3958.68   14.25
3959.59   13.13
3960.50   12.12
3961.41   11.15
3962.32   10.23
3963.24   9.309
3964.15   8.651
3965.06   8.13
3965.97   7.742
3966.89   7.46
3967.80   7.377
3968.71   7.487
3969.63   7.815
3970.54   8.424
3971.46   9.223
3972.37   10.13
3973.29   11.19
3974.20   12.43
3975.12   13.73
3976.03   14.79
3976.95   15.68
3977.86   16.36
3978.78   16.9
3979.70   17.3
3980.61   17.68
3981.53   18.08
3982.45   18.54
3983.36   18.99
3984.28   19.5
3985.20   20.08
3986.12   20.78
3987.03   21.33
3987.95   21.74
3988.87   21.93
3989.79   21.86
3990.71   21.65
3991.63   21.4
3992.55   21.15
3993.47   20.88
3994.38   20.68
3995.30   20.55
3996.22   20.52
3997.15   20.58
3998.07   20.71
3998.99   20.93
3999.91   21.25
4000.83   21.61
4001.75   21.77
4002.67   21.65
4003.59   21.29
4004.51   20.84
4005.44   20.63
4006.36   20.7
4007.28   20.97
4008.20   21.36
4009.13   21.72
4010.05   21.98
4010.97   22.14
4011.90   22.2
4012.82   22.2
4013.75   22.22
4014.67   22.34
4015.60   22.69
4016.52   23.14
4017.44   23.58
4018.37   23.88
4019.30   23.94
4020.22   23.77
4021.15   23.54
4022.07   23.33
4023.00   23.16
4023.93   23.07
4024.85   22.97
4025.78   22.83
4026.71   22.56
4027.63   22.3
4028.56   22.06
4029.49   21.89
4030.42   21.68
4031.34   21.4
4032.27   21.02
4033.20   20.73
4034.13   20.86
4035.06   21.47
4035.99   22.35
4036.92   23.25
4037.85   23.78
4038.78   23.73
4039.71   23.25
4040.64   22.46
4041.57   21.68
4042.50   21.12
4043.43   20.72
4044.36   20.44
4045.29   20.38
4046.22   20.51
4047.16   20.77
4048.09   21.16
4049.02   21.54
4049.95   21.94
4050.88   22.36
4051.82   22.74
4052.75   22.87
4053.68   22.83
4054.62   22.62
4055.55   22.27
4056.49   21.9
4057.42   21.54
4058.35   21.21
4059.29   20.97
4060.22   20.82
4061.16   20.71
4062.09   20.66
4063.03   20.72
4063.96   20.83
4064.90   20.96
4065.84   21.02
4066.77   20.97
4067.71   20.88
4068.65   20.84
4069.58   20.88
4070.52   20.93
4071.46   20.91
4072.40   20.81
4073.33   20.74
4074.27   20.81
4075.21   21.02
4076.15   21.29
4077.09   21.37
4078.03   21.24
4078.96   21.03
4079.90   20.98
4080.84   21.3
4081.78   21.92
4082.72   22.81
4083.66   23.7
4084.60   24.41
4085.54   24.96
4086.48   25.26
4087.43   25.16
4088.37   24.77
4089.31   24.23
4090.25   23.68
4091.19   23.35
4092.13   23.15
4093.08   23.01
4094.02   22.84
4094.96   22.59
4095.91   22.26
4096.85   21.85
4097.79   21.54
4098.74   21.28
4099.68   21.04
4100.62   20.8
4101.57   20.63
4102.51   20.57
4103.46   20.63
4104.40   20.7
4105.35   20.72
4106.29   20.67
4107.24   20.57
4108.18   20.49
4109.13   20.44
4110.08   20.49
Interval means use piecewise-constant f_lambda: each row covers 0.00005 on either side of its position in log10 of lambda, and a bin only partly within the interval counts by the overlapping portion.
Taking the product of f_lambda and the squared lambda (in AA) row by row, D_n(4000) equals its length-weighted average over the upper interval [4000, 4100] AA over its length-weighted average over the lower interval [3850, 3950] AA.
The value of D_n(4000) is 1.9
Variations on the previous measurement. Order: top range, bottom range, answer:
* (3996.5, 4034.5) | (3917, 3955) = 1.94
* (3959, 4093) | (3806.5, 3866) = 2.08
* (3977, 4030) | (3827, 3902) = 1.96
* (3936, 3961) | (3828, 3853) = 1.41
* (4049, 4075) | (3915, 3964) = 1.86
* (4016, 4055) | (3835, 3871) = 2.20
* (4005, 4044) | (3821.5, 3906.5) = 2.08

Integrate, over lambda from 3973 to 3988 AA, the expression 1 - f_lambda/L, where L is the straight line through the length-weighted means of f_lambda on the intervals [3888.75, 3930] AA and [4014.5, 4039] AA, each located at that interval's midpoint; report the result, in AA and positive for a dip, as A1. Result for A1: 1.5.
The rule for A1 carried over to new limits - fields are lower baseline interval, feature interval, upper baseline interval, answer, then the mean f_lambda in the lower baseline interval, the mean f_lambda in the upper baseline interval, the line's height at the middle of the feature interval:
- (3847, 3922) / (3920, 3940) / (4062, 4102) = 7.9 AA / 13.2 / 22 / 15.2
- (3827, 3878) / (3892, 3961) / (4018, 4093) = 7.8 AA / 10.9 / 22.1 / 15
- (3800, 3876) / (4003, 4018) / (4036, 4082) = -2.1 AA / 11.1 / 21.5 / 19.2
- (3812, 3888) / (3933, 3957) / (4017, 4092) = 5.4 AA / 10.9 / 22.1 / 16.1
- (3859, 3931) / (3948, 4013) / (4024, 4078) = 3.8 AA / 13.2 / 21.6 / 17.8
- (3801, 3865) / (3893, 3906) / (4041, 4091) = -0.2 AA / 10.9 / 21.8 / 14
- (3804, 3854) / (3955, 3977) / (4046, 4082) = 7.4 AA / 10.6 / 21.3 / 16.9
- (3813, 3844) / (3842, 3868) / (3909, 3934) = -2.7 AA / 9.57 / 12.6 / 10.4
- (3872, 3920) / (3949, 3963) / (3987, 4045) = 2.5 AA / 13.9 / 21.9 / 17.9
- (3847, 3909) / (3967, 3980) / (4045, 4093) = 4.1 AA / 12.6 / 21.9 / 17.3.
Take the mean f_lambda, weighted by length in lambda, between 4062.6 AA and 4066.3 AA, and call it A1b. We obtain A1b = 20.9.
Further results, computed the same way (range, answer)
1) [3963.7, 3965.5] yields 8.41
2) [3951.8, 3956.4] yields 16.1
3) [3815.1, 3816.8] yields 10.7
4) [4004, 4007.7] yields 20.8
